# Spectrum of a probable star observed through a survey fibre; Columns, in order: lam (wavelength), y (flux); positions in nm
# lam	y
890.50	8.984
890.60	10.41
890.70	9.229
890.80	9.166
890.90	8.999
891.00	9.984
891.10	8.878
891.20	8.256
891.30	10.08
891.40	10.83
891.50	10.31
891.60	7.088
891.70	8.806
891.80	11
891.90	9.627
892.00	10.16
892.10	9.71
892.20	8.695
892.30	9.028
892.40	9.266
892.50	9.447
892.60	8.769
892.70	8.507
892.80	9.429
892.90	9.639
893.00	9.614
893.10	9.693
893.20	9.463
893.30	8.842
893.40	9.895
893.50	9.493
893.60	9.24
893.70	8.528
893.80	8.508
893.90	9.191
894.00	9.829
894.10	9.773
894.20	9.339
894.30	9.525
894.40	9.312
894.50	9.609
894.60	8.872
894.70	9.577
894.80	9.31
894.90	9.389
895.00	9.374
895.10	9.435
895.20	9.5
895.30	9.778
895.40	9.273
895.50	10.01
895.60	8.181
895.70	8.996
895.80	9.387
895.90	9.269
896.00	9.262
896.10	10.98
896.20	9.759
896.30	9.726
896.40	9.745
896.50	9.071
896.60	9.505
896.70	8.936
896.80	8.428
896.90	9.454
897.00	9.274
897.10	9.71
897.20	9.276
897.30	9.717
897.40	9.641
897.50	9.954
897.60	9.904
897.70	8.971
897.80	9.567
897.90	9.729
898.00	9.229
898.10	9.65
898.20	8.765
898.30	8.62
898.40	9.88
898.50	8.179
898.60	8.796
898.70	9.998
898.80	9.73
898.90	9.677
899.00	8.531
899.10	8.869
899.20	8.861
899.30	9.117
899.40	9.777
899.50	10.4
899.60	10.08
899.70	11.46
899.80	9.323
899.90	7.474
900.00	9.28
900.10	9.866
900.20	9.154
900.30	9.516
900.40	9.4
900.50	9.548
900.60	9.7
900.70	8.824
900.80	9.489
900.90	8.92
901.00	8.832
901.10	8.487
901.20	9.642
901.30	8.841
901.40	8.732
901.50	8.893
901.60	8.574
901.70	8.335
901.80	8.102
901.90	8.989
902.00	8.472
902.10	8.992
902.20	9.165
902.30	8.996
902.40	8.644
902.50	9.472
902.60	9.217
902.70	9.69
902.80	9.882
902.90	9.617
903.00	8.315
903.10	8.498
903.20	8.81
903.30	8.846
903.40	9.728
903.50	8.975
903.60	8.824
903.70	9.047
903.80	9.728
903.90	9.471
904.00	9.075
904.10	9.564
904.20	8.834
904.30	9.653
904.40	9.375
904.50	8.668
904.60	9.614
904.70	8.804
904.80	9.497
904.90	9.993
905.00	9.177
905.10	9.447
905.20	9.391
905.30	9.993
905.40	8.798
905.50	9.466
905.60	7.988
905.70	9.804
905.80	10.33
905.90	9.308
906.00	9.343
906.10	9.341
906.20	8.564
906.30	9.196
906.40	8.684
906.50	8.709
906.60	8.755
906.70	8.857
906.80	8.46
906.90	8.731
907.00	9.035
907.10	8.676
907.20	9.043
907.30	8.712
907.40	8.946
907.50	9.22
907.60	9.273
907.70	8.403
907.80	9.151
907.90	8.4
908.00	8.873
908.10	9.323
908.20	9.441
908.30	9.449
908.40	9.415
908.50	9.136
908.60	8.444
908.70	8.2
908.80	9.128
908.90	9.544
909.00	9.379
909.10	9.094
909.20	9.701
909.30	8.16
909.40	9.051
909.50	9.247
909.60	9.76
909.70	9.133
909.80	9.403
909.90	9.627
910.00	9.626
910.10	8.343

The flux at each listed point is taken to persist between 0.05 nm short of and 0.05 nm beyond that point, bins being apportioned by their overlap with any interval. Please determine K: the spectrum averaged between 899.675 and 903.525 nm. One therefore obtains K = 9.08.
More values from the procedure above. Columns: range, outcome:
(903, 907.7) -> 9.12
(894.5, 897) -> 9.39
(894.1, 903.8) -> 9.27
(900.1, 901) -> 9.32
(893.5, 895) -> 9.3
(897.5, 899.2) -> 9.26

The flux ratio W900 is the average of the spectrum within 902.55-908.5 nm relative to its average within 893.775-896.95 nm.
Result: 0.97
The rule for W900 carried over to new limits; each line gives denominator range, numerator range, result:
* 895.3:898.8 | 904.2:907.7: 0.97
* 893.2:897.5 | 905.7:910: 0.97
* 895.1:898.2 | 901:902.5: 0.93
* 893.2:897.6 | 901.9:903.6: 0.97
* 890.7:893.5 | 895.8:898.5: 1.01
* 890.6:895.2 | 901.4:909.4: 0.97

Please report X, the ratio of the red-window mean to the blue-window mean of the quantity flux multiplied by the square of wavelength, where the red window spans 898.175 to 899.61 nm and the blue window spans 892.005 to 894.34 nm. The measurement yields 1.0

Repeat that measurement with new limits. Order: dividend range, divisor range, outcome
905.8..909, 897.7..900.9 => 0.98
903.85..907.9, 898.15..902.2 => 1.01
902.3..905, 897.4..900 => 0.99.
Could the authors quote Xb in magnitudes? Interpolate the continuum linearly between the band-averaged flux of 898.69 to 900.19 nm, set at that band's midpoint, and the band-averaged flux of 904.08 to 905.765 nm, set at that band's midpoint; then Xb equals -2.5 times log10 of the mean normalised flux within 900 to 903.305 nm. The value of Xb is 0.042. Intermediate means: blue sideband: 9.47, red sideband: 9.3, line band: 9.05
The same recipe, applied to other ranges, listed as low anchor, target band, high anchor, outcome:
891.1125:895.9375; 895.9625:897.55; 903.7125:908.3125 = -0.027 mag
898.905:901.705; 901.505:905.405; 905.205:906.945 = 0.002 mag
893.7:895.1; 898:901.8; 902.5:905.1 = 0.008 mag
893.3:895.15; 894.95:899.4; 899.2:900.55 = 0.009 mag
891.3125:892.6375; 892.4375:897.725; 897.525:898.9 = 0.002 mag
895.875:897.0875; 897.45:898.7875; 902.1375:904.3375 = 0.007 mag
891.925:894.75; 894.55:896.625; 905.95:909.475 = -0.021 mag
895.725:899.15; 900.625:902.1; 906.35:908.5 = 0.047 mag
